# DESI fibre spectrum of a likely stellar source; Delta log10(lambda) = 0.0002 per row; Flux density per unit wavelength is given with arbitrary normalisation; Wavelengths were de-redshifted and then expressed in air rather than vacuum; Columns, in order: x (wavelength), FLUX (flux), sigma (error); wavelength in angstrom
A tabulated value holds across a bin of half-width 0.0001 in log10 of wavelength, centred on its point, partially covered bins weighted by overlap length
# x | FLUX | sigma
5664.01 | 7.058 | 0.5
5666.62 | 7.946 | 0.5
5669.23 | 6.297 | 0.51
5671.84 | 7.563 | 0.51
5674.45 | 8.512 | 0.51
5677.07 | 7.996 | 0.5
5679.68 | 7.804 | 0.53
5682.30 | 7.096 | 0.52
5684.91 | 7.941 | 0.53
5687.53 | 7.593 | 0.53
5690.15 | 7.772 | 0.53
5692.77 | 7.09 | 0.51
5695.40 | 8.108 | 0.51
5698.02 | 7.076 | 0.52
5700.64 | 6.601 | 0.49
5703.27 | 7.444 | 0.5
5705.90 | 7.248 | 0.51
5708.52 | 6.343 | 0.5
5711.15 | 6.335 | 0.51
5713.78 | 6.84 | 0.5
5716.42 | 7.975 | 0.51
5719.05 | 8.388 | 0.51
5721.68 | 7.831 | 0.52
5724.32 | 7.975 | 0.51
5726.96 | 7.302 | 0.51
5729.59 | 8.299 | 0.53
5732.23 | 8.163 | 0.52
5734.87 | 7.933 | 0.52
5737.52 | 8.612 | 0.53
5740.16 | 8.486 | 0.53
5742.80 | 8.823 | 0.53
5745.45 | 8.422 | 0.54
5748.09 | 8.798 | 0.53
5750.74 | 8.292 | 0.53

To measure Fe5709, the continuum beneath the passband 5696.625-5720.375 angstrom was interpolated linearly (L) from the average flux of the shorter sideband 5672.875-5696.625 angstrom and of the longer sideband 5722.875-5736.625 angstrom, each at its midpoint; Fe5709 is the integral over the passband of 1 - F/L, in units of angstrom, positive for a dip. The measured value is 2.17 angstrom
